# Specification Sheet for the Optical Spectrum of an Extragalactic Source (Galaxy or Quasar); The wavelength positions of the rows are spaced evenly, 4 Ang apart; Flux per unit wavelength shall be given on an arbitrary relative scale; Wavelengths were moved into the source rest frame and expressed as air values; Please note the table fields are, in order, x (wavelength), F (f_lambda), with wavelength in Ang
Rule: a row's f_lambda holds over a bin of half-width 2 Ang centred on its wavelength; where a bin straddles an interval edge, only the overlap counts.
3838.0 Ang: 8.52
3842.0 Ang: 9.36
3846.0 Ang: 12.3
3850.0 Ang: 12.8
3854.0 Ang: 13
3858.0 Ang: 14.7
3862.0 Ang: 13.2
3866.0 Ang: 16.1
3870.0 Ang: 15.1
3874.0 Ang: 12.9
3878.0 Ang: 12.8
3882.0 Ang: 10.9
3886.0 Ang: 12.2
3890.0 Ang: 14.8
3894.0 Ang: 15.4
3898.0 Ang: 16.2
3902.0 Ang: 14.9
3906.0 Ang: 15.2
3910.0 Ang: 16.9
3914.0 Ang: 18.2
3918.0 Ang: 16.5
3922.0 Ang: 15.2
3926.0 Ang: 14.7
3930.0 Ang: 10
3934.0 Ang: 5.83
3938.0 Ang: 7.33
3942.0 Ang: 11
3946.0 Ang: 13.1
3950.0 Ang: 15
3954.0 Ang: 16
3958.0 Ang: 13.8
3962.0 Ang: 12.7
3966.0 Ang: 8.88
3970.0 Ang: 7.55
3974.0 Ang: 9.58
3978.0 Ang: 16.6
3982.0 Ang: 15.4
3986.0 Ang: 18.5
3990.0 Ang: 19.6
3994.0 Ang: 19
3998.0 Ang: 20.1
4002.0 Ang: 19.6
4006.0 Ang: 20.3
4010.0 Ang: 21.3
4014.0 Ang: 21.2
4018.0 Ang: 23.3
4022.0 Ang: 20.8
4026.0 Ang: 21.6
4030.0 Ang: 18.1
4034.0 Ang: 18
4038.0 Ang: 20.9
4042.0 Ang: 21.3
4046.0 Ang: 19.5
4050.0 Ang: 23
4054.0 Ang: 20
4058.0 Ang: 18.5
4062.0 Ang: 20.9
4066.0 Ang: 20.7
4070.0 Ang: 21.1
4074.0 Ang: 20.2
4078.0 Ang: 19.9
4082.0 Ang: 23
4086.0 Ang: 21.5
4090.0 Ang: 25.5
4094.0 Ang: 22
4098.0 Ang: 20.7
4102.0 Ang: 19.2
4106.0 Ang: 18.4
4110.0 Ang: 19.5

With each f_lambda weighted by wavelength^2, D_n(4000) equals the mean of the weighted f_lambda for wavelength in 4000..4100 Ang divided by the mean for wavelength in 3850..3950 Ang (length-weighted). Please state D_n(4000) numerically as 1.7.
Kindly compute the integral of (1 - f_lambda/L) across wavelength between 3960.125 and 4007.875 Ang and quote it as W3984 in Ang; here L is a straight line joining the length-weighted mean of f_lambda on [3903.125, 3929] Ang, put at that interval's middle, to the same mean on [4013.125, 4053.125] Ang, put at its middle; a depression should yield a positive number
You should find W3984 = 8.0 Ang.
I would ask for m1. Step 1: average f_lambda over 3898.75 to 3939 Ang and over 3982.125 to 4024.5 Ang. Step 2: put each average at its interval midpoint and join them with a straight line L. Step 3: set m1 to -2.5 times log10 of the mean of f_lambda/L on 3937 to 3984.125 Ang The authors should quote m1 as 0.34 mag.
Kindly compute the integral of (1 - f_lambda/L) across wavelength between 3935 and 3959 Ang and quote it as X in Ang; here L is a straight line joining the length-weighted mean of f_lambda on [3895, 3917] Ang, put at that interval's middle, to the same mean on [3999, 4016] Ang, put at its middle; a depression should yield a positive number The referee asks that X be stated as 7.56 Ang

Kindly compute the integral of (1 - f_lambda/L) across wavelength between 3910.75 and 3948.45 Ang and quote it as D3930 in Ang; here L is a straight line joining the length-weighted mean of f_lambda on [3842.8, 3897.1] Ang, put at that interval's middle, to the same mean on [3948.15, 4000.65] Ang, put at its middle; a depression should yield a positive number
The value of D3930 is 4.4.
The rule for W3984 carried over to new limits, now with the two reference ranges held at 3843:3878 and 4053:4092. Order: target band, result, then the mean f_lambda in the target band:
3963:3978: 6.4 Ang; 10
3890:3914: -1.2 Ang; 15.8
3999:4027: -3.0 Ang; 21.1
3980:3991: 0.2 Ang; 17.7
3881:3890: 1.3 Ang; 12.3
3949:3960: 1.3 Ang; 14.9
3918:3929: 0.7 Ang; 14.8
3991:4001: -0.6 Ang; 19.6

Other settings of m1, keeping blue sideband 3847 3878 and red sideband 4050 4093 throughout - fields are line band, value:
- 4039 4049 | -0.02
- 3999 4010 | -0.07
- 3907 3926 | -0.05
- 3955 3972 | 0.49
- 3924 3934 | 0.41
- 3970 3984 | 0.35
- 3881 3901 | 0.06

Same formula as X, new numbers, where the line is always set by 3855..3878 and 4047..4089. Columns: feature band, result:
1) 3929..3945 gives 7.57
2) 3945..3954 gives 1.27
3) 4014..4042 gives -1.38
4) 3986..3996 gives -0.42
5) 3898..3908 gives 0.09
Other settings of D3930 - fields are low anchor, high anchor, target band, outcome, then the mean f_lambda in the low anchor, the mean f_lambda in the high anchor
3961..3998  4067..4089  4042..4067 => -1.02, 14.6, 21.3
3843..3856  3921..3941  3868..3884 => -1.54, 12.4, 10.4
